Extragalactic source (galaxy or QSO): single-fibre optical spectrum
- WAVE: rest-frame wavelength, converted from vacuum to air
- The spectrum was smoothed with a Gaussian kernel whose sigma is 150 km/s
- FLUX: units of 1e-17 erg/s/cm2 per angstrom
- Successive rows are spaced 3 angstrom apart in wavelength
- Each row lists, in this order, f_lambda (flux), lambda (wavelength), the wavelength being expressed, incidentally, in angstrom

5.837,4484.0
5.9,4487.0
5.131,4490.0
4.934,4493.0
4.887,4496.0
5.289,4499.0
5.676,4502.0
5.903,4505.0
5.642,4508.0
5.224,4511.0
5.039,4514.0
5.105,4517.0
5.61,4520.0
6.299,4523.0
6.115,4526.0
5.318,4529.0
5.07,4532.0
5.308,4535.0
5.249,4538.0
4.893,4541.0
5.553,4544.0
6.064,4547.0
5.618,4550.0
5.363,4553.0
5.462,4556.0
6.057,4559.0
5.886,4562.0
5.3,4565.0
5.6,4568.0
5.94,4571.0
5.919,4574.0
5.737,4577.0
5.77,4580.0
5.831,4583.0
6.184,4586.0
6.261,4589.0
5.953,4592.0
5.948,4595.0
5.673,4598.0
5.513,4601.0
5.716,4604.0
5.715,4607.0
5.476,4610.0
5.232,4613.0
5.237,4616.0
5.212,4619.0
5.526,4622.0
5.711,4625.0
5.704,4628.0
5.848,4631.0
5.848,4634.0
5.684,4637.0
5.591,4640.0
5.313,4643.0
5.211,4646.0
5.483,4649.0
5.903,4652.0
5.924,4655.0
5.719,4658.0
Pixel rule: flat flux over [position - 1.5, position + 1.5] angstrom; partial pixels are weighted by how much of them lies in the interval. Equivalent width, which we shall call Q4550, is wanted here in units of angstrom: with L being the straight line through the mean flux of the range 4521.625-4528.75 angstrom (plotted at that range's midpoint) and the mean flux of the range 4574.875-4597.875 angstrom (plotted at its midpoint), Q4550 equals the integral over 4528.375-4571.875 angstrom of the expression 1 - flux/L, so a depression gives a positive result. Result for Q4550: 3.6 angstrom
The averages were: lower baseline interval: 6.05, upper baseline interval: 5.94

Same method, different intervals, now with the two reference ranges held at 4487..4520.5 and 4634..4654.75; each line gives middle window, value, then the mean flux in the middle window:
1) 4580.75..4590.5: -1.06 angstrom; 6.07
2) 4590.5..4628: -0.45 angstrom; 5.58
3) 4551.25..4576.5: -1.19 angstrom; 5.69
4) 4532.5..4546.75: 0.22 angstrom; 5.31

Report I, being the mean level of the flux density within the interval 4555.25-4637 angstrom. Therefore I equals 5.72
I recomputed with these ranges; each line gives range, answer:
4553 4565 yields 5.68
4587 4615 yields 5.72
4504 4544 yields 5.44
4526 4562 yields 5.5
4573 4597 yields 5.95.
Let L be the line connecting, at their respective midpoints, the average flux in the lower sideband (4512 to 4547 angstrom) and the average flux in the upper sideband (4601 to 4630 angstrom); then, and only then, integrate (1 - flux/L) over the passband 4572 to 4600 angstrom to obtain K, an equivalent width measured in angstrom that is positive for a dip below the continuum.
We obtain -2.2 angstrom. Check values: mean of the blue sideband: 5.44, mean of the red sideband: 5.51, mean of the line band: 5.91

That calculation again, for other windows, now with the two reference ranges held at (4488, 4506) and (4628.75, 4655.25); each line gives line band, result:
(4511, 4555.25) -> -0.64 angstrom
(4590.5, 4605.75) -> -0.62 angstrom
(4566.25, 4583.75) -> -0.99 angstrom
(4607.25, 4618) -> 0.40 angstrom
